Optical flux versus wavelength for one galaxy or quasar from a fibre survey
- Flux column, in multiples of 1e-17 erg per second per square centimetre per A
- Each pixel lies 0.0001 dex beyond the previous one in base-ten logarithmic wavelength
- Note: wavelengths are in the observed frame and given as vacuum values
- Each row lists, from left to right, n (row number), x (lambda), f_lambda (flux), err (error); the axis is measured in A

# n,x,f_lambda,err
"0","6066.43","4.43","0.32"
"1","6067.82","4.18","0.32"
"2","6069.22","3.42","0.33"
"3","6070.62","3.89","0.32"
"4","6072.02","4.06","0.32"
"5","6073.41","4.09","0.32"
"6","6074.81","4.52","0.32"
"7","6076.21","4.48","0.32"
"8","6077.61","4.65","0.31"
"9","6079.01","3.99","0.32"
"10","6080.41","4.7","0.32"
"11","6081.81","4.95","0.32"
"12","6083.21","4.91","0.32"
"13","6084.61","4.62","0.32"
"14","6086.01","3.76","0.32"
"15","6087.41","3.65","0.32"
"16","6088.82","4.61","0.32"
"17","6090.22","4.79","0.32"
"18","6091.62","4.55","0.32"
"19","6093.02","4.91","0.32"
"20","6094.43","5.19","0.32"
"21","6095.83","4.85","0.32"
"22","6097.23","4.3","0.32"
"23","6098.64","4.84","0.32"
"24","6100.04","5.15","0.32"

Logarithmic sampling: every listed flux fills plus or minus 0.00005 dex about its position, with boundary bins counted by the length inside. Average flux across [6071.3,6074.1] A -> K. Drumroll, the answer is 4.08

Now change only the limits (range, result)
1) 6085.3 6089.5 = 4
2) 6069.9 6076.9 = 4.21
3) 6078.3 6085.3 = 4.63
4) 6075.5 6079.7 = 4.37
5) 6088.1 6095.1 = 4.8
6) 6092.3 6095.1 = 5.04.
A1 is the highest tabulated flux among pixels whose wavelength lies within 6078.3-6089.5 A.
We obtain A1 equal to 4.95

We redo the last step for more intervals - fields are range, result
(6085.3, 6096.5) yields 5.19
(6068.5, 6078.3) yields 4.65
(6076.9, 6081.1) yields 4.7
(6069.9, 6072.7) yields 4.06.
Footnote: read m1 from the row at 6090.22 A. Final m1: 4.79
